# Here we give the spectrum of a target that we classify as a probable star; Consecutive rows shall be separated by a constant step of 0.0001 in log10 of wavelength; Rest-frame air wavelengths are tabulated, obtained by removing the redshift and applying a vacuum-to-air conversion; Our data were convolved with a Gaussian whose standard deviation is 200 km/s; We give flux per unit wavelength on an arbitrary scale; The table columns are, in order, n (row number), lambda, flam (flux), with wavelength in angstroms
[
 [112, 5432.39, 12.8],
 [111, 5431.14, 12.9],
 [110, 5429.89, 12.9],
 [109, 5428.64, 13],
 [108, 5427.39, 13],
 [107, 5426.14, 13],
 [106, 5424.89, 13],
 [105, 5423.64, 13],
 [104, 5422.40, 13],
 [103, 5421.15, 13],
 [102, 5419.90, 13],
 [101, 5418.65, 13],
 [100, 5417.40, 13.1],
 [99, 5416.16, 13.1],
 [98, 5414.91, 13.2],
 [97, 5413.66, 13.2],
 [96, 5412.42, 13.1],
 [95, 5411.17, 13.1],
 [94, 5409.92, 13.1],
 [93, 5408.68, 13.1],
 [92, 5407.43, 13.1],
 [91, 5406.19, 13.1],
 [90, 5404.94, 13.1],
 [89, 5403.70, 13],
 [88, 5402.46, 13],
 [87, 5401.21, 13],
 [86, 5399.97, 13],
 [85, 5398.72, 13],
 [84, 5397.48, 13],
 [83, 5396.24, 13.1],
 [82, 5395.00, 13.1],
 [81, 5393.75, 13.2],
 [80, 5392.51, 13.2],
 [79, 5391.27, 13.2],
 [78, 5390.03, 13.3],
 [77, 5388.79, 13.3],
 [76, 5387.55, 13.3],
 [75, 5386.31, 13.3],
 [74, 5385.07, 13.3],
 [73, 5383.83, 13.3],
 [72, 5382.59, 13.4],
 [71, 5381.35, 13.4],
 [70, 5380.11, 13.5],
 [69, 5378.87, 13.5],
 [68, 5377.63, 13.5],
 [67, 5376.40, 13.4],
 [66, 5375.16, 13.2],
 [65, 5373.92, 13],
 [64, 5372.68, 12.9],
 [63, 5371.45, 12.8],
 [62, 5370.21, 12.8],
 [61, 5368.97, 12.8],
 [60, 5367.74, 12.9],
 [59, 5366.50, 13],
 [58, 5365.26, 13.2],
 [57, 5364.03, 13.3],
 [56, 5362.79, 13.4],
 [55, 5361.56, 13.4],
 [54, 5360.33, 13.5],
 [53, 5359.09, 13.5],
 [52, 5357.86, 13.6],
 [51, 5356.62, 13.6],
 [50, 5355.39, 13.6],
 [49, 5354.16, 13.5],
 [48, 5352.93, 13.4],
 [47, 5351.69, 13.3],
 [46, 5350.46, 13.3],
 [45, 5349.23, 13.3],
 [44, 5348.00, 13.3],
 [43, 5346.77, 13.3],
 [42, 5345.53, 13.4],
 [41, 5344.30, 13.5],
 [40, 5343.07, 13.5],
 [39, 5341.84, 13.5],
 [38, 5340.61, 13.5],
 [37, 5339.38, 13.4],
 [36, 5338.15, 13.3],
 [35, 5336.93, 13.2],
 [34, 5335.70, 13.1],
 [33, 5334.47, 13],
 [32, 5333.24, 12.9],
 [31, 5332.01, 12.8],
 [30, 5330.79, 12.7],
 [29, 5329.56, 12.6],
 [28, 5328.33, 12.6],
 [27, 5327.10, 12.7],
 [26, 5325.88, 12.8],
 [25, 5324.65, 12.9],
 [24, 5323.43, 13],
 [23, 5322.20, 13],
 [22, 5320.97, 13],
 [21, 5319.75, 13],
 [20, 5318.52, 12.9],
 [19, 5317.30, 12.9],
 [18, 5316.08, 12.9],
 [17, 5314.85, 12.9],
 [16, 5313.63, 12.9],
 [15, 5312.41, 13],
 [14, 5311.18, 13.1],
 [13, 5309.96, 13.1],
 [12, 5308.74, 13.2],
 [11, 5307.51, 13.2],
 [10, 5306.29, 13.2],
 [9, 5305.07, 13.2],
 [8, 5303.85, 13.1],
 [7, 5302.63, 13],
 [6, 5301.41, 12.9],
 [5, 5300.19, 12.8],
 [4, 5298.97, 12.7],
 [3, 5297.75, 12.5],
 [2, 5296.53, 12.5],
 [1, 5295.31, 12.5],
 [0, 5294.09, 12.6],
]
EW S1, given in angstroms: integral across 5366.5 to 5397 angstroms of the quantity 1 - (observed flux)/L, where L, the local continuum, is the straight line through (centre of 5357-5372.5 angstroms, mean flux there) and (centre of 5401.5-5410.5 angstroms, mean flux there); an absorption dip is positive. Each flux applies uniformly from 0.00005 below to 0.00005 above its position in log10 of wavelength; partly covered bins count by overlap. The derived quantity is -0.1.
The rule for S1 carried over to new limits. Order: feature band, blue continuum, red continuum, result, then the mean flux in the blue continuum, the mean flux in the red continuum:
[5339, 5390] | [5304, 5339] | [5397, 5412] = -1.2 angstroms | 13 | 13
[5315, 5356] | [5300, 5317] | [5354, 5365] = 0.5 angstroms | 13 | 13.5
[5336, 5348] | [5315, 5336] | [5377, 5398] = -0.4 angstroms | 12.9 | 13.3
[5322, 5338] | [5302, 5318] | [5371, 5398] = 0.3 angstroms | 13.1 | 13.2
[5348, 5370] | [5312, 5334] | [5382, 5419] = -0.6 angstroms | 12.9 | 13.1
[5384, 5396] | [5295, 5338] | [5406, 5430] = -0.2 angstroms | 12.9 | 13.1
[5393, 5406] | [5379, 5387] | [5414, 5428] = 0.2 angstroms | 13.4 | 13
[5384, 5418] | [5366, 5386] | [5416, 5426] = -0.1 angstroms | 13.2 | 13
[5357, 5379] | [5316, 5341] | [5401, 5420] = -0.3 angstroms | 13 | 13.1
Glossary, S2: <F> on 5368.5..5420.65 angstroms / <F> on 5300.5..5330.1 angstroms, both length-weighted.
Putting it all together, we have 1.01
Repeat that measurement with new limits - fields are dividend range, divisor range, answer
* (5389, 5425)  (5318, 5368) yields 0.99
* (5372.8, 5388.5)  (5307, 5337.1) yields 1.03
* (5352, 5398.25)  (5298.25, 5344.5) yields 1.02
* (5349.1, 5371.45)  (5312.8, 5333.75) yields 1.03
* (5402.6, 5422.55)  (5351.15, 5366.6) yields 0.97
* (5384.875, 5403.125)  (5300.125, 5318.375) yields 1.01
